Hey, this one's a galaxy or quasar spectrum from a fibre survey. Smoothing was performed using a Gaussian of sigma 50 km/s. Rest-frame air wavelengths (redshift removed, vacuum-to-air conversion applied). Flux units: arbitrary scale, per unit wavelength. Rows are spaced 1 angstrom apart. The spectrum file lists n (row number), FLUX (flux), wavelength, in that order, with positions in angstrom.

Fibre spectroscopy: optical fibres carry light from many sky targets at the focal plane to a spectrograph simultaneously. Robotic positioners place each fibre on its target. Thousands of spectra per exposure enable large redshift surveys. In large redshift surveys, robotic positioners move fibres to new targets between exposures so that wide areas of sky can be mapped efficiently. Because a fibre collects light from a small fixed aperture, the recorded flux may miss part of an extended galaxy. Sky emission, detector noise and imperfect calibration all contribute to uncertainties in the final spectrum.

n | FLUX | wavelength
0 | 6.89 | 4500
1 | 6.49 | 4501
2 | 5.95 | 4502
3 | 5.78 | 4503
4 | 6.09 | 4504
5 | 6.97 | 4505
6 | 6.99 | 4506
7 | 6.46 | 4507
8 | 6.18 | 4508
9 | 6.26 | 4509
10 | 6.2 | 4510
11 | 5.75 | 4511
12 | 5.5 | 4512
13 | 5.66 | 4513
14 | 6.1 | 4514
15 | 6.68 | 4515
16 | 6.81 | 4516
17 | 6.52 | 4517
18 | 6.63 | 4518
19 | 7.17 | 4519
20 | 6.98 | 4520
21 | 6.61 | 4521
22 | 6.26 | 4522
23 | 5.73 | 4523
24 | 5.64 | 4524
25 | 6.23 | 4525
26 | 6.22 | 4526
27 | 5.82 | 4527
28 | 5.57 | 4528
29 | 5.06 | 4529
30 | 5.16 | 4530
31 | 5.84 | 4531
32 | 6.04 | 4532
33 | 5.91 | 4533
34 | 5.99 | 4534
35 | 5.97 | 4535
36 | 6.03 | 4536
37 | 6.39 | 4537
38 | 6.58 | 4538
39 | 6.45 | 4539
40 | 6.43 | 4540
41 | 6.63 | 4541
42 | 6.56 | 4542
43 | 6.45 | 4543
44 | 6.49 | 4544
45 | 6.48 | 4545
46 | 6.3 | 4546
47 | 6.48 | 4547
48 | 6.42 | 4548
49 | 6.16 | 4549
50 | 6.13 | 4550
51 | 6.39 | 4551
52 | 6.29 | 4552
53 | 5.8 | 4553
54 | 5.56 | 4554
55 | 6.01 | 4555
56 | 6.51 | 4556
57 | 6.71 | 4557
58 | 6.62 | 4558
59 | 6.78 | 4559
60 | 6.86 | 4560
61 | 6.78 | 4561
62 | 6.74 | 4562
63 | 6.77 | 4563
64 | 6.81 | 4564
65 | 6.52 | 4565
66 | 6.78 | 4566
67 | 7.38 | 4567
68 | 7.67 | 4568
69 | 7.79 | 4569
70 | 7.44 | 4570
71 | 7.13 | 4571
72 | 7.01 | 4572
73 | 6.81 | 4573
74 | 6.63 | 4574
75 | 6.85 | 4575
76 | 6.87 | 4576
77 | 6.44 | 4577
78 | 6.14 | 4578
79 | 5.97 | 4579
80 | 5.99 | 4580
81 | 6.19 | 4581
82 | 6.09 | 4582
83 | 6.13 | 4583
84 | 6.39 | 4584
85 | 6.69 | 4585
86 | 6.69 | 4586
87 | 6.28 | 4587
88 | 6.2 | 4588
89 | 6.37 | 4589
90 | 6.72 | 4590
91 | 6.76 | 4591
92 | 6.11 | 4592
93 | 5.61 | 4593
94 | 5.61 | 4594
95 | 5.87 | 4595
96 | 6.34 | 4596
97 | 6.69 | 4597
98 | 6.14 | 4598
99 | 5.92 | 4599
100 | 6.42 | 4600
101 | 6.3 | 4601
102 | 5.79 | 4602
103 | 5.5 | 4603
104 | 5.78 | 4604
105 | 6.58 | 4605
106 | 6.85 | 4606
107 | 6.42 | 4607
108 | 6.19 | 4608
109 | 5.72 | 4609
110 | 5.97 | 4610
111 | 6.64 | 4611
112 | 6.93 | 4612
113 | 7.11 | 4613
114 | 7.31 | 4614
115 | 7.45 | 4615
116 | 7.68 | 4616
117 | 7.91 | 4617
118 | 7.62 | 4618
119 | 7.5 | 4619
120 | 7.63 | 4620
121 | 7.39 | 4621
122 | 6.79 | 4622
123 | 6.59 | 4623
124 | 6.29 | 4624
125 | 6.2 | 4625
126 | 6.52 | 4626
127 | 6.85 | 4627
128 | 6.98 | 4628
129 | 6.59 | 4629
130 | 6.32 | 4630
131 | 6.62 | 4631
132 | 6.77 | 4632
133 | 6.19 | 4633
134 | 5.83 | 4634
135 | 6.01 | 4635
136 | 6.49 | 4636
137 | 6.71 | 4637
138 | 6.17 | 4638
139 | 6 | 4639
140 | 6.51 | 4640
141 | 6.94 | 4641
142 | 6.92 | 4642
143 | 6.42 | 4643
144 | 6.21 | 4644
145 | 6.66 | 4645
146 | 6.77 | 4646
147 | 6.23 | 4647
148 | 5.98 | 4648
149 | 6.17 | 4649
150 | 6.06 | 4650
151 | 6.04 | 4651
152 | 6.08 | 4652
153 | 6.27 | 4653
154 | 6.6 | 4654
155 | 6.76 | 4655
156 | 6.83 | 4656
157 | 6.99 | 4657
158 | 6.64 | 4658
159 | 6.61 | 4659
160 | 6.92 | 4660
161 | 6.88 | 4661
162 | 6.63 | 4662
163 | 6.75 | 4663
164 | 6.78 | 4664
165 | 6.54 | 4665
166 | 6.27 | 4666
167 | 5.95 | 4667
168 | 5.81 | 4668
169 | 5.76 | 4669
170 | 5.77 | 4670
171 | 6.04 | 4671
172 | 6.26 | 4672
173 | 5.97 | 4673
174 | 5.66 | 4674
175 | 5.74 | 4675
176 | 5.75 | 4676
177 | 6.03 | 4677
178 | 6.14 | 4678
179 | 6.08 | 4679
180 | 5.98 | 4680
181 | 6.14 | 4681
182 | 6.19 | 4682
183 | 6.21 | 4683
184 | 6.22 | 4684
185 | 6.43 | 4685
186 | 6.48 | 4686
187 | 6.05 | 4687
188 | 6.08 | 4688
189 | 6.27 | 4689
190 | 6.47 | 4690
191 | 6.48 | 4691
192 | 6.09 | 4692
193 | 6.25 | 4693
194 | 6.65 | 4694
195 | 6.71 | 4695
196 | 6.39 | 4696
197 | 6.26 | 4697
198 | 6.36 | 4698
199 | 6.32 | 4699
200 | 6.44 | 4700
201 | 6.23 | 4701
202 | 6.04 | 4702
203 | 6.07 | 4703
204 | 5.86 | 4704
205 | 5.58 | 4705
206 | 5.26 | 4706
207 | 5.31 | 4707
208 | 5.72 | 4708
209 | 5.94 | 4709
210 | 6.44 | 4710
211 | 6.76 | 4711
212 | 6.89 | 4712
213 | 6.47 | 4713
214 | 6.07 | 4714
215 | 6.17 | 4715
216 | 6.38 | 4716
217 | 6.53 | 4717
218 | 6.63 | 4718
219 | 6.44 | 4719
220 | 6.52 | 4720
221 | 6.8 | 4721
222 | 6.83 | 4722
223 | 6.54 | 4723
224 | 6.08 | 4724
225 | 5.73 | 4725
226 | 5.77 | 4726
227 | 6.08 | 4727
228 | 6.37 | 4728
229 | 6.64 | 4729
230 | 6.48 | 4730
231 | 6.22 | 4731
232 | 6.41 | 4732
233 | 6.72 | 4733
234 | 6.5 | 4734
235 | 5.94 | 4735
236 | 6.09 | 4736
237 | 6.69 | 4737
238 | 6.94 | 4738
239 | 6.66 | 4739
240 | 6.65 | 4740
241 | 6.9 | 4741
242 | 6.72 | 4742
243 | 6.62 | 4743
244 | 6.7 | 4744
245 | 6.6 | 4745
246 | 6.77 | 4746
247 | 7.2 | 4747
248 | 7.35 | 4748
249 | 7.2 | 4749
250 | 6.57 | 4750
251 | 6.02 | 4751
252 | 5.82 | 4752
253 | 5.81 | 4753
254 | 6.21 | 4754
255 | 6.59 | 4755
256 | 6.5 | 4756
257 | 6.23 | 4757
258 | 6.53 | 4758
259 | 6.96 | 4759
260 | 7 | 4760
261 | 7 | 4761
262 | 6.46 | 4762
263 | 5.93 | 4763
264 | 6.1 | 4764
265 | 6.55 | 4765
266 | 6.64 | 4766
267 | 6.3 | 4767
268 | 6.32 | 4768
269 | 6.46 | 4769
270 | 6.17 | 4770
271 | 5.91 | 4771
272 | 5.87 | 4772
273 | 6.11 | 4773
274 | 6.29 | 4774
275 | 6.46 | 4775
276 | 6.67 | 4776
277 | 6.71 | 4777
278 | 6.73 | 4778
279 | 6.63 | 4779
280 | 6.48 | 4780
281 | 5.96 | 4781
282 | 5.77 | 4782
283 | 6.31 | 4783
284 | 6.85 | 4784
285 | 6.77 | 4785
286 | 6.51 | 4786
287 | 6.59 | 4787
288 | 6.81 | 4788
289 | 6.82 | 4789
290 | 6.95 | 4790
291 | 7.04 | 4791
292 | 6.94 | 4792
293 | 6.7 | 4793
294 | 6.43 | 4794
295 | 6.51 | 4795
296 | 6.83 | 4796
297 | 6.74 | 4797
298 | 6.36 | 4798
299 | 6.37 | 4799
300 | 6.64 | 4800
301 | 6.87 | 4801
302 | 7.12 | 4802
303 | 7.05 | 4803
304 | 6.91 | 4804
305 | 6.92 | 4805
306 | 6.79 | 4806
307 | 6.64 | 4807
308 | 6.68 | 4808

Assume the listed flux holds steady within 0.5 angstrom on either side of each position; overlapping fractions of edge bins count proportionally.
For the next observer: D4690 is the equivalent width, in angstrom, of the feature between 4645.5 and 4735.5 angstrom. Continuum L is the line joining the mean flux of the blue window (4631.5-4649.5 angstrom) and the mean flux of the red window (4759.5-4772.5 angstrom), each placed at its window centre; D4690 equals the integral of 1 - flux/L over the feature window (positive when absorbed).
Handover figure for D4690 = 1.5 angstrom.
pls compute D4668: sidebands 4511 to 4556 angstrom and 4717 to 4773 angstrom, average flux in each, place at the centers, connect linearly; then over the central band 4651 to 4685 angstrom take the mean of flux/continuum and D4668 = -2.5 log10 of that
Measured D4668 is 0.01 mag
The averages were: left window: 6.18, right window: 6.47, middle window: 6.28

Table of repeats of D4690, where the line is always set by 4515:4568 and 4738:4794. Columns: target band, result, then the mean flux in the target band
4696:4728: 1.37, 6.22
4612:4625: -1.63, 7.22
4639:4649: -0.06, 6.47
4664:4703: 1.76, 6.18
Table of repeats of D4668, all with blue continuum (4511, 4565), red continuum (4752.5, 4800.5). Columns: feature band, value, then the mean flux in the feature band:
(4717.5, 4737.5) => 0.01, 6.37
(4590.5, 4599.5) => 0.04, 6.12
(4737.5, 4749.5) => -0.07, 6.86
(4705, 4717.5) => 0.05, 6.14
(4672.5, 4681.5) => 0.08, 5.94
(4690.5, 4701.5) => 0.01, 6.38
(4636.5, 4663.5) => -0.02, 6.51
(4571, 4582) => -0.03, 6.5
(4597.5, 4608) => 0.03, 6.17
